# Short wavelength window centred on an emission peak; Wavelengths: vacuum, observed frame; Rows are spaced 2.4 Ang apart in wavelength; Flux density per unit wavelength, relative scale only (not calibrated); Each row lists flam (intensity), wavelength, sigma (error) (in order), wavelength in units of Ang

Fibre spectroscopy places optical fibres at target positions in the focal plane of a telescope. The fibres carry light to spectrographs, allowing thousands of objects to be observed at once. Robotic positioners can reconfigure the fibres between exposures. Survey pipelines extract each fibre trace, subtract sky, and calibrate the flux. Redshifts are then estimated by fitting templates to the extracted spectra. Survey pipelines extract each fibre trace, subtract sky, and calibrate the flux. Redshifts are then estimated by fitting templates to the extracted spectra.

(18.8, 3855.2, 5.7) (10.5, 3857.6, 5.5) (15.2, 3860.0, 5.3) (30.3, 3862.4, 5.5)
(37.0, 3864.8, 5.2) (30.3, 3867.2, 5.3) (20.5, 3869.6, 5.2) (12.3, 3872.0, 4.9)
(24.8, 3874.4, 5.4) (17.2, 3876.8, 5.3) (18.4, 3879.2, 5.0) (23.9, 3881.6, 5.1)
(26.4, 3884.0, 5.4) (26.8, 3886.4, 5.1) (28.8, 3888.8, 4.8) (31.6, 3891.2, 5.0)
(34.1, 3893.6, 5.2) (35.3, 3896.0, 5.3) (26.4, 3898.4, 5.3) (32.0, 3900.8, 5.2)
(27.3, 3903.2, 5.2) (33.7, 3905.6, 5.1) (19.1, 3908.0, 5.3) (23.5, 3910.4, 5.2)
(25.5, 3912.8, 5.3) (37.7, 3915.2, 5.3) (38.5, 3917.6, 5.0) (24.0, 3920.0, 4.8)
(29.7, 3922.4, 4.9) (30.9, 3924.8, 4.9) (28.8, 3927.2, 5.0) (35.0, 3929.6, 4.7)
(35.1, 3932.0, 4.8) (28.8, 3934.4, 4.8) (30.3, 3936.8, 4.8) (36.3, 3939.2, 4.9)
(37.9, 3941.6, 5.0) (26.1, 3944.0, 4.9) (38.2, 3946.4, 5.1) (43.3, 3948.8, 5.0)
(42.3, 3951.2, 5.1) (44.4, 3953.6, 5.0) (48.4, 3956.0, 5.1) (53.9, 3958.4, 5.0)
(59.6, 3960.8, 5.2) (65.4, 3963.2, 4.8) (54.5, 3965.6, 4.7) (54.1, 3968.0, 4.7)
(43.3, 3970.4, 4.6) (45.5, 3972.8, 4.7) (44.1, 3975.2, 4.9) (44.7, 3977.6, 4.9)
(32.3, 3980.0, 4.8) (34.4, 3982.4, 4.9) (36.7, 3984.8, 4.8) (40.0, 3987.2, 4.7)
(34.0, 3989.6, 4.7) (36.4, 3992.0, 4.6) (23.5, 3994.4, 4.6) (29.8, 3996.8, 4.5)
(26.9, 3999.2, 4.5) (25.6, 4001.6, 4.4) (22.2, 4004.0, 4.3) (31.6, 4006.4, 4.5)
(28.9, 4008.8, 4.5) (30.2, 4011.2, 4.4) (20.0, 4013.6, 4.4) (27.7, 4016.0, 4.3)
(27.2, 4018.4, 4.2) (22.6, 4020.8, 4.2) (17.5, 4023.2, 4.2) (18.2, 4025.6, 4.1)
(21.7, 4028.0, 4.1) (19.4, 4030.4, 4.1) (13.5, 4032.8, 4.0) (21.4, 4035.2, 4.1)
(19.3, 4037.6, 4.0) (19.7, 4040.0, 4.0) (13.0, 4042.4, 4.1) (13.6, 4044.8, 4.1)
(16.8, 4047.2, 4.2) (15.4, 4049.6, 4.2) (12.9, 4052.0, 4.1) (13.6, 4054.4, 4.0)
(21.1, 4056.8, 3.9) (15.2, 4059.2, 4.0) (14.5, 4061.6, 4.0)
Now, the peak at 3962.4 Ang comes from C IV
